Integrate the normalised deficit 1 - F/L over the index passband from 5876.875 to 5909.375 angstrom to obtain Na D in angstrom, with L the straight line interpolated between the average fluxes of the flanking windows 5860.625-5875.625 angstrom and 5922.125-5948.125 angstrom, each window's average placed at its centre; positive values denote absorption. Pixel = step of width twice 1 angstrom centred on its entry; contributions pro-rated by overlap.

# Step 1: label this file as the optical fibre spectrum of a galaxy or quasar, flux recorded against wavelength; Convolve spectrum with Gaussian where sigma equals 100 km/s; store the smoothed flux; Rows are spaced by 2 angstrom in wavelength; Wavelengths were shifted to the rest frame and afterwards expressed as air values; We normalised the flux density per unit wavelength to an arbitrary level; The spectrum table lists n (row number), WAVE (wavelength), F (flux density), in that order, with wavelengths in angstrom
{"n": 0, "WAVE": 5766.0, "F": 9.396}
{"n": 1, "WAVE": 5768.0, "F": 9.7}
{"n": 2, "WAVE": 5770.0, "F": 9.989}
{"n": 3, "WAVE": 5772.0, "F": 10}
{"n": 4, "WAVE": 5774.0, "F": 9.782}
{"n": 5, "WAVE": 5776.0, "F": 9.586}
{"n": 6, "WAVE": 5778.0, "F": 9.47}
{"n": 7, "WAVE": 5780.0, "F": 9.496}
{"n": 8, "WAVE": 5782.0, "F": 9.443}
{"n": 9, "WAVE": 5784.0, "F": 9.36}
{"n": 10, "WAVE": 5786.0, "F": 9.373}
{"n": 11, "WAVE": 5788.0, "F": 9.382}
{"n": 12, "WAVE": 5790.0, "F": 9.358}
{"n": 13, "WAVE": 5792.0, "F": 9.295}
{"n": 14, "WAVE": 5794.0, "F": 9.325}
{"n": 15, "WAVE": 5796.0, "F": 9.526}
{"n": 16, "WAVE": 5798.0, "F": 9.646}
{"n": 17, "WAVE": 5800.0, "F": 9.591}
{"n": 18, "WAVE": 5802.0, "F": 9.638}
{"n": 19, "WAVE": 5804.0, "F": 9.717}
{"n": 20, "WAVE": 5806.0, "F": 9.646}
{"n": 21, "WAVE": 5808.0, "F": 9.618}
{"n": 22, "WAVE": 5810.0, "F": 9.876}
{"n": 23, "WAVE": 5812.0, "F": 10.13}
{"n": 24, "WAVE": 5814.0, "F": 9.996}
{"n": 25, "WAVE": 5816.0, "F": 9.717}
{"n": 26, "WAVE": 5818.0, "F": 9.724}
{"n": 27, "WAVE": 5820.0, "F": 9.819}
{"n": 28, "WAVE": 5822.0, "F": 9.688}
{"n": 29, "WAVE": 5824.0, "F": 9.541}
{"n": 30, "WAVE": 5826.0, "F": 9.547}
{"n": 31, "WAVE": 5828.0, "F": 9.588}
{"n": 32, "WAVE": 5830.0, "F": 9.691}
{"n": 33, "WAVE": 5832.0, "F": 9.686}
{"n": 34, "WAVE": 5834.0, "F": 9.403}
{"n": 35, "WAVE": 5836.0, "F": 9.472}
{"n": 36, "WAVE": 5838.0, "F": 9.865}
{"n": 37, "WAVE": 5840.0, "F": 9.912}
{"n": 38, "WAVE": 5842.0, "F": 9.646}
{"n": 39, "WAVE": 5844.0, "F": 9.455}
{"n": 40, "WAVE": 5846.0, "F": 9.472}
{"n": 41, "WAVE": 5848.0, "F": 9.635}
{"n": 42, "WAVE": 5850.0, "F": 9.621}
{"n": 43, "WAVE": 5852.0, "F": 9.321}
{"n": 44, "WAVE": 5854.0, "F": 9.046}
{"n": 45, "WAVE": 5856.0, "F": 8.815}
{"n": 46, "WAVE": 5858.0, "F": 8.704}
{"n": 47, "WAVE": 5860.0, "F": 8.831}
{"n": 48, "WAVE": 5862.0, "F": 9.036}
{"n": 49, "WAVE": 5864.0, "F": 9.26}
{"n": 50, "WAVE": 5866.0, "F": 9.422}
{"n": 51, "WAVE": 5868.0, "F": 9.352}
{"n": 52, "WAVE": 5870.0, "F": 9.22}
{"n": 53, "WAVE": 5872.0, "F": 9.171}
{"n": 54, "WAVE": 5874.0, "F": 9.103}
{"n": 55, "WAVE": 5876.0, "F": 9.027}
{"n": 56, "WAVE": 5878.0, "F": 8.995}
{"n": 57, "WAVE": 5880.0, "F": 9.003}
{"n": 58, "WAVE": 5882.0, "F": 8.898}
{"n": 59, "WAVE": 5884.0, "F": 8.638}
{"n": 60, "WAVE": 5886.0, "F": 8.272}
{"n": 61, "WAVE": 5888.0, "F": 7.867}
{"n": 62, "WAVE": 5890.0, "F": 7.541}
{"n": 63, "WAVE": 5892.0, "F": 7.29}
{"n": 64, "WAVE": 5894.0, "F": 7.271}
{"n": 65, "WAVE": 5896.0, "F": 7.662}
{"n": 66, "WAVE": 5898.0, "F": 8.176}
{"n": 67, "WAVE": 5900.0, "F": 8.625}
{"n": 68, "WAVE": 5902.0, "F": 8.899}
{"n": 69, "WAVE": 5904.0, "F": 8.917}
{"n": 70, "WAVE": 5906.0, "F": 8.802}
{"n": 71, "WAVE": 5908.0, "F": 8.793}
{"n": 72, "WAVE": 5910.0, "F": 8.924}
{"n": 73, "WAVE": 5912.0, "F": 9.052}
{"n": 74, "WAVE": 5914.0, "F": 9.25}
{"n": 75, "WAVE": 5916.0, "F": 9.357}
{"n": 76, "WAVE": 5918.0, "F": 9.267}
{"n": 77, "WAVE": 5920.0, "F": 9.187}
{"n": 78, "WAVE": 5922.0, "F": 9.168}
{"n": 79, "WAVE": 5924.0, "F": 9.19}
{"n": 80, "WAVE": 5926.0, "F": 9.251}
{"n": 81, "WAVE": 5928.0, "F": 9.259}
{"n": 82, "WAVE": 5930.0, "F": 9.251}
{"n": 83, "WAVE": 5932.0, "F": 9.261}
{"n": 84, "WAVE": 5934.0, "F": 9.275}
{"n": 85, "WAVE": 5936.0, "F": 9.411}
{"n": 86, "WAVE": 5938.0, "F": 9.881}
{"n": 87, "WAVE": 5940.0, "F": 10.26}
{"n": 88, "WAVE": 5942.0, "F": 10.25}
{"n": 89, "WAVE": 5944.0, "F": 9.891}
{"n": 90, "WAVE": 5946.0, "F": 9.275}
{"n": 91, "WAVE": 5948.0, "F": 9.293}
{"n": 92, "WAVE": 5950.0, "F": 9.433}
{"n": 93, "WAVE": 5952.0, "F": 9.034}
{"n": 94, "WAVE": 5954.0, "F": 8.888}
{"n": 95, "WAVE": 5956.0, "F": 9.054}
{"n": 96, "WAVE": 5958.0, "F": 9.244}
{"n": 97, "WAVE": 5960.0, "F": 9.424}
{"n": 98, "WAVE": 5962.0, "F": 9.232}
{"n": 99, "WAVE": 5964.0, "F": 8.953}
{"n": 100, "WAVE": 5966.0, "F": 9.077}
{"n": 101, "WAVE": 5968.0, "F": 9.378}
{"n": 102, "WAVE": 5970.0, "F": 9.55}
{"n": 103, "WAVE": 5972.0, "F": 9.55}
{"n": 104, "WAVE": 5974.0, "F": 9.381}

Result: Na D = 3.3 angstrom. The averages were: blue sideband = 9.21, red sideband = 9.51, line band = 8.36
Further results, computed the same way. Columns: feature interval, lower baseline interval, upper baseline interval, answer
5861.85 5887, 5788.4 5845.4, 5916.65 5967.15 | 1.3 angstrom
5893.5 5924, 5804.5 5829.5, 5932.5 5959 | 2.4 angstrom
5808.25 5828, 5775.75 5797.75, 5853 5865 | -1.2 angstrom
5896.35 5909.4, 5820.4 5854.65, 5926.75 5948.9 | 1.2 angstrom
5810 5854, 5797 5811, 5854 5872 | -1.2 angstrom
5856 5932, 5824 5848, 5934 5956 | 6.0 angstrom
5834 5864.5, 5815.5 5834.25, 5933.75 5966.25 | 0.8 angstrom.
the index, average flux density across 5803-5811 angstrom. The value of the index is 9.71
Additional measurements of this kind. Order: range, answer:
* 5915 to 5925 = 9.23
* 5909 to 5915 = 9.08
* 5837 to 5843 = 9.81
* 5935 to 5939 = 9.65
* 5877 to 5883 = 8.97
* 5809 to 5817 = 9.93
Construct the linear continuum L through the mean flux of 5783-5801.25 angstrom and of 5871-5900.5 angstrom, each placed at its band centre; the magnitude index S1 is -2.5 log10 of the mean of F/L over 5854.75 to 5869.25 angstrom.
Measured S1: -0.05 mag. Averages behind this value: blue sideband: 9.43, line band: 9.06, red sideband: 8.36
